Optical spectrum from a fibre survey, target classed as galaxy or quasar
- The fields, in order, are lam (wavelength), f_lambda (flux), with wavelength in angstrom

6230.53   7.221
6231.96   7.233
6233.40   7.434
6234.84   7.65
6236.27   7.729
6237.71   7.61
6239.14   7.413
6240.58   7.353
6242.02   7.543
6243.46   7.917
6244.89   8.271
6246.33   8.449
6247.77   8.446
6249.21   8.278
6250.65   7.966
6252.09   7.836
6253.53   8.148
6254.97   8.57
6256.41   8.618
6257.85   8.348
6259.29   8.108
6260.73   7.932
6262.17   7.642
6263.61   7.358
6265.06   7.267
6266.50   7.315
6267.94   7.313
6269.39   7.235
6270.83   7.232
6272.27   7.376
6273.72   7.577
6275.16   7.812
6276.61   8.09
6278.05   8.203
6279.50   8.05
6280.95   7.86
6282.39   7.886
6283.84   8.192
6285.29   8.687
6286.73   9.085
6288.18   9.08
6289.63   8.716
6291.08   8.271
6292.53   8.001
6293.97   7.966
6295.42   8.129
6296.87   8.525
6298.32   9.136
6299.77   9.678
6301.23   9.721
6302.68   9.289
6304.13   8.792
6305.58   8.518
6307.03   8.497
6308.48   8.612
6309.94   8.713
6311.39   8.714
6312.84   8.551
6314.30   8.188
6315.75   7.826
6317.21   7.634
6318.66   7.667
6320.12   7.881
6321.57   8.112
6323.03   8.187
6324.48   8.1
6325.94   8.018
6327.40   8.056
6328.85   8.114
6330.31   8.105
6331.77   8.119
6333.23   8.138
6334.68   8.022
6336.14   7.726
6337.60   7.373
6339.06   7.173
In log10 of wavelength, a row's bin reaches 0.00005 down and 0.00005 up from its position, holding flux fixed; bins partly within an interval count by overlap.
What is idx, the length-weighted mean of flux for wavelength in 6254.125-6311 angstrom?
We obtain 8.25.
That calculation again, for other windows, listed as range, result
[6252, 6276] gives 7.75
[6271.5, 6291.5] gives 8.2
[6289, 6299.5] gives 8.45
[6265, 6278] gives 7.52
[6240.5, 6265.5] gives 8.03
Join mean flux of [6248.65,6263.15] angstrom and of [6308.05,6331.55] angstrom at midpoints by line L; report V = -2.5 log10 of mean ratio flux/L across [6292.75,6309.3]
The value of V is -0.08 mag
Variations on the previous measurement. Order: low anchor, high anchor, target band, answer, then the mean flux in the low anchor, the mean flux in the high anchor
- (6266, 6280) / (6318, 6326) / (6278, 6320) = -0.089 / 7.62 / 7.99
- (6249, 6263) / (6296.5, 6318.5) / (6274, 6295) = 0.022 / 8.14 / 8.67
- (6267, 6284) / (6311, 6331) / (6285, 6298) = -0.090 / 7.71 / 8.07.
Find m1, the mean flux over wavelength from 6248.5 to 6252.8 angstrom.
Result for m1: 8.02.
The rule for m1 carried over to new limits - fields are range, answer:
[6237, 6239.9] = 7.52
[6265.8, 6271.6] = 7.28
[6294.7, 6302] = 9.03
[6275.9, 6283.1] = 8.02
